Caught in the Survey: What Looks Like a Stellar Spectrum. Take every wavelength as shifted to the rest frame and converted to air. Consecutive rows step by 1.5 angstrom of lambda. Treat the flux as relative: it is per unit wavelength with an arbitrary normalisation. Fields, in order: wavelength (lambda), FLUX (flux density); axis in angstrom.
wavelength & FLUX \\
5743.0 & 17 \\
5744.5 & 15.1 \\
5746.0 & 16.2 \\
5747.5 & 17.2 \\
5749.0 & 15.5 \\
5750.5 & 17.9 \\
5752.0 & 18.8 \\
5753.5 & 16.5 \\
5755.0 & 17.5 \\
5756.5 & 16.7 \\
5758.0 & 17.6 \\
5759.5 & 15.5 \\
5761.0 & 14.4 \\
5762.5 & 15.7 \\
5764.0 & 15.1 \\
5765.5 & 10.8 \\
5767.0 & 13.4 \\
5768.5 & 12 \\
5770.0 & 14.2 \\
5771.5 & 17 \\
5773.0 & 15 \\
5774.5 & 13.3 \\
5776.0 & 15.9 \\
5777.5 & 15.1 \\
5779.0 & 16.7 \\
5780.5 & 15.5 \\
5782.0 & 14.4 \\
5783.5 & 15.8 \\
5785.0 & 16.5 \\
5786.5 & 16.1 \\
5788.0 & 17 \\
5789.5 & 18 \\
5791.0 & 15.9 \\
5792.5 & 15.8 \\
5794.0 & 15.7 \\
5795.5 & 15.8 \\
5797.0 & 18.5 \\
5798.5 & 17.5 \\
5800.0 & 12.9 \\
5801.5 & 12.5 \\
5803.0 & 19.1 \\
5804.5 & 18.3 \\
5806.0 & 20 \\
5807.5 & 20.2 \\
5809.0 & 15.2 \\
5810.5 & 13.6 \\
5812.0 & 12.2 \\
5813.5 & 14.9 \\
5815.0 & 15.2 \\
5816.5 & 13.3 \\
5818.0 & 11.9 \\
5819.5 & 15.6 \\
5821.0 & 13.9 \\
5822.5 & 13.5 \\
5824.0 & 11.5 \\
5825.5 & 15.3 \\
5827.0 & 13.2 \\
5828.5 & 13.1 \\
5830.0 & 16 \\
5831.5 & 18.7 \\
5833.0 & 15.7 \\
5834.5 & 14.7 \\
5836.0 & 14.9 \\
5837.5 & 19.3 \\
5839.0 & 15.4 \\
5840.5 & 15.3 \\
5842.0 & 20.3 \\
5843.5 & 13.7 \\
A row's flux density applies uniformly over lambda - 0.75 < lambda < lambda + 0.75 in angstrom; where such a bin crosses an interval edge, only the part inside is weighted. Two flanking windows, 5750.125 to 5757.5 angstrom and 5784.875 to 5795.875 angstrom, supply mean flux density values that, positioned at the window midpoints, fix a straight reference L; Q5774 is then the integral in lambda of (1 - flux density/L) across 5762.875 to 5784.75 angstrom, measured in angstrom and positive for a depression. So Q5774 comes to 2.9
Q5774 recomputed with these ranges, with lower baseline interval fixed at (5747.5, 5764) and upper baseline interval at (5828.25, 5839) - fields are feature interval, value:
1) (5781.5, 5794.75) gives 0.18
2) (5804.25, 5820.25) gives 0.85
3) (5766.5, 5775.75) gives 1.25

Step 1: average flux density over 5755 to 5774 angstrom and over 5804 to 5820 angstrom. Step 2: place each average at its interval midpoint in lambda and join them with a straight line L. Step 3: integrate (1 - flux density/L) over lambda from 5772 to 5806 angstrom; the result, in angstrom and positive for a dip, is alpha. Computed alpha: -2.00 angstrom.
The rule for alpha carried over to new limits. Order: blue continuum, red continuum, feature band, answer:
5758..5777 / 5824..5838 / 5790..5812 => -2.08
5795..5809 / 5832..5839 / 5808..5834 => 3.49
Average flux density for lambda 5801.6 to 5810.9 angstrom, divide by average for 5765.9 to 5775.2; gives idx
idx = 1.25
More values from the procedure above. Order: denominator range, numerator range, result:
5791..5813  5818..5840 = 0.92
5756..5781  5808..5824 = 0.93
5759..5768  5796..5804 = 1.15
